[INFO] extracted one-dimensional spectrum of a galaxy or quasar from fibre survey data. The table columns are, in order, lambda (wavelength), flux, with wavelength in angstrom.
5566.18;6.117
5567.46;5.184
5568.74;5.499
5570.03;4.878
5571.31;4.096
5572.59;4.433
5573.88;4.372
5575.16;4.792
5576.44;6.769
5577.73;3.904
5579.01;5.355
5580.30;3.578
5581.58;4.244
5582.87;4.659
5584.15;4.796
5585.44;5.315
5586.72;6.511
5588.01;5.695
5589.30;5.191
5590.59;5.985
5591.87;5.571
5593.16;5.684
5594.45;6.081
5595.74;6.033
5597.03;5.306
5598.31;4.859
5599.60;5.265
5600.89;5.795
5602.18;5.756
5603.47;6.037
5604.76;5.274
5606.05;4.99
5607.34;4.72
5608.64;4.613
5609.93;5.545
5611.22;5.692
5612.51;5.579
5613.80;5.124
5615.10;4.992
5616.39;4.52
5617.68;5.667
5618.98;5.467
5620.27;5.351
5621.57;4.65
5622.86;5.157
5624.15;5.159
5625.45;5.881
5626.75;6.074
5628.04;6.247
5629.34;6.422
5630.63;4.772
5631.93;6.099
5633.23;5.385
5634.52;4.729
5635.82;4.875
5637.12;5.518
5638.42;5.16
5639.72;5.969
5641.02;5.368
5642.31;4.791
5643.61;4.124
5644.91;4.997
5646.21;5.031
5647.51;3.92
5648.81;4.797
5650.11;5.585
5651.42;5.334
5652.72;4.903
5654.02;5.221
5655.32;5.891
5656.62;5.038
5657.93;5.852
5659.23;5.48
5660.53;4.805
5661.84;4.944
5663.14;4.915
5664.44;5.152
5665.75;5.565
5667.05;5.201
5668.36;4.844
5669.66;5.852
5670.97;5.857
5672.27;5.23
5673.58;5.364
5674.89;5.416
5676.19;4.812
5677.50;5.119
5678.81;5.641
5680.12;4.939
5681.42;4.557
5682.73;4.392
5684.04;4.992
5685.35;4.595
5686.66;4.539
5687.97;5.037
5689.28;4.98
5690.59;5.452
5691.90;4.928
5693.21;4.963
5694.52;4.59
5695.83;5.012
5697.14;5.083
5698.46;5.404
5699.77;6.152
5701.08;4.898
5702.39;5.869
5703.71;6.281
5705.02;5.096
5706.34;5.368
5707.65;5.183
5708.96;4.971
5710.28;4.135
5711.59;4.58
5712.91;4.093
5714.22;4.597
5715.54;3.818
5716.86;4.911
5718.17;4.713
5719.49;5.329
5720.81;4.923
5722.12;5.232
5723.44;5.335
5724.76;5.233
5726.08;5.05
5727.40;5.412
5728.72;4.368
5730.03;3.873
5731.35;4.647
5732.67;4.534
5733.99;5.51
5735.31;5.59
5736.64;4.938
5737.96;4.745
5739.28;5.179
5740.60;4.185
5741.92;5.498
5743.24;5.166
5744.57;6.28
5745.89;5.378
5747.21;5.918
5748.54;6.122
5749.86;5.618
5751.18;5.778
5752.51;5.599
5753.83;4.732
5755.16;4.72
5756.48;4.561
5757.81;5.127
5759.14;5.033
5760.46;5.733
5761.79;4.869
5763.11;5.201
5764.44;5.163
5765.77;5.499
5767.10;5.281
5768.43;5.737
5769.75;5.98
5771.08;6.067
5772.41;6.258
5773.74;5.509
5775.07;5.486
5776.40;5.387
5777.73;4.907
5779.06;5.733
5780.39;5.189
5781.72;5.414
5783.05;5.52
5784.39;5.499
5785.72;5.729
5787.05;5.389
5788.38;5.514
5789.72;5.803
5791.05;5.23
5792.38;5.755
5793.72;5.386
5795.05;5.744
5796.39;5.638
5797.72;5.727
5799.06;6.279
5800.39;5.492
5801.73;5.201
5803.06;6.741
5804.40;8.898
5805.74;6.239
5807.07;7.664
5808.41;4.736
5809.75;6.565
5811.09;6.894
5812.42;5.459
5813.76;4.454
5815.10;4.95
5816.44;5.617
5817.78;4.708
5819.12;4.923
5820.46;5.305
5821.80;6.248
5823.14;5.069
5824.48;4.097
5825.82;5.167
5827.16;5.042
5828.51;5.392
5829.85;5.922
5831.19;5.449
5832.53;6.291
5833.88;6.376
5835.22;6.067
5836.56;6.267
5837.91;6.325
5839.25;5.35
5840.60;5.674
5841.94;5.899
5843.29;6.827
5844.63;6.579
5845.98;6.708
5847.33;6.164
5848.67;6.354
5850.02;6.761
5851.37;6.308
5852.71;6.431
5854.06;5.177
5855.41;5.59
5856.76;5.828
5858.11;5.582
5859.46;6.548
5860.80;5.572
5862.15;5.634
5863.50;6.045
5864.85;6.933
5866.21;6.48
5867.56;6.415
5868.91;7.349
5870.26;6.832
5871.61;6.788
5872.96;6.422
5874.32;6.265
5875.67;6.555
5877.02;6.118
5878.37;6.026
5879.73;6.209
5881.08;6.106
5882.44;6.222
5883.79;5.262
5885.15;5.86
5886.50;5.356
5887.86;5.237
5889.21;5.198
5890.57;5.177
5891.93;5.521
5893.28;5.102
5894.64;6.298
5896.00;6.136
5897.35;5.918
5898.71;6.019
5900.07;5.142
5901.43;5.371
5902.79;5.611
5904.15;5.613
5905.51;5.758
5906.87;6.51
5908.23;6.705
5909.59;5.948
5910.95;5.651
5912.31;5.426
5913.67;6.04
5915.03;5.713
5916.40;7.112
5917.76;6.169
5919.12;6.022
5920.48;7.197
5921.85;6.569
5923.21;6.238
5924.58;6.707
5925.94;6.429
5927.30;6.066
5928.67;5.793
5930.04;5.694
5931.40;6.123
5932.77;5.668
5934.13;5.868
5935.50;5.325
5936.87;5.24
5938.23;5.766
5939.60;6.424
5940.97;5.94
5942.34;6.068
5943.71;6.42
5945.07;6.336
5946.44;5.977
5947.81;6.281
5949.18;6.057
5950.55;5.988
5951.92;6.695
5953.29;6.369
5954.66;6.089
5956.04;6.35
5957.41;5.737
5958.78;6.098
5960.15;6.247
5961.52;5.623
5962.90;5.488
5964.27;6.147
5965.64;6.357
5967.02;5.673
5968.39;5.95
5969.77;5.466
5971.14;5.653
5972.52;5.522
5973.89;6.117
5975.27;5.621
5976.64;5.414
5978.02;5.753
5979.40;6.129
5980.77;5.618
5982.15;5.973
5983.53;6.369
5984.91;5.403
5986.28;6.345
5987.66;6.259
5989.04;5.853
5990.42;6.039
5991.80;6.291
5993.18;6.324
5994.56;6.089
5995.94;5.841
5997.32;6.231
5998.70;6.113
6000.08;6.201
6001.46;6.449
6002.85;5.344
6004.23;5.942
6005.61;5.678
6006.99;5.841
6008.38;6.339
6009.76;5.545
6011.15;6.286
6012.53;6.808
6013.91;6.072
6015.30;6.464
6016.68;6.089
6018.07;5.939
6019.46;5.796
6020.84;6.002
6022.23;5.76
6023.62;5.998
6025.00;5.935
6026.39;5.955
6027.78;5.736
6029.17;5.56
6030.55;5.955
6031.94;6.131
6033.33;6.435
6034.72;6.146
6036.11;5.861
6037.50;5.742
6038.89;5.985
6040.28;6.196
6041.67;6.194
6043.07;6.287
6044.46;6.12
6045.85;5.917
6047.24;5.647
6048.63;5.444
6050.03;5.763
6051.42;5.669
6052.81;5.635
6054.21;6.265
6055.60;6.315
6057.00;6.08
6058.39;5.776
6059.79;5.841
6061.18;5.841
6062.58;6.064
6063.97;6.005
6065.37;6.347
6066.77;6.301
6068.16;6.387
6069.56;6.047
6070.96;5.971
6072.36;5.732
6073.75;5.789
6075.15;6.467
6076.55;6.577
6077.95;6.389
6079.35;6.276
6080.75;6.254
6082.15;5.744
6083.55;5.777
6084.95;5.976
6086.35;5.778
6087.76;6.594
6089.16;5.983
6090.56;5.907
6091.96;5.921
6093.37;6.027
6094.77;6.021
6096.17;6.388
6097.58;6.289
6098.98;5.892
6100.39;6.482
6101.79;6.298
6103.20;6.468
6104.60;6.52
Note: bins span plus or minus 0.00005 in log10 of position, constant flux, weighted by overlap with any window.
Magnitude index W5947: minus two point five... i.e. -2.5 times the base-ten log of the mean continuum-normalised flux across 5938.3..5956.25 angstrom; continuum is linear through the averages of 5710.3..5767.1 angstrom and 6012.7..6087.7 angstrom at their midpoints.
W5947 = -0.09 mag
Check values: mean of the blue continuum 5.06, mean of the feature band 6.21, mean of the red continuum 6.02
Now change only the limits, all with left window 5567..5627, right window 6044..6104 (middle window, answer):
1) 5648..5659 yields 0.004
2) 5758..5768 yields 0.053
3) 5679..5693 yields 0.109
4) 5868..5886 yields -0.106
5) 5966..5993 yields 0.003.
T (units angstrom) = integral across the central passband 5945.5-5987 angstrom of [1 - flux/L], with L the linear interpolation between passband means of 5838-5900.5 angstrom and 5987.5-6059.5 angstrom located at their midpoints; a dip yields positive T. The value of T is 0.5 angstrom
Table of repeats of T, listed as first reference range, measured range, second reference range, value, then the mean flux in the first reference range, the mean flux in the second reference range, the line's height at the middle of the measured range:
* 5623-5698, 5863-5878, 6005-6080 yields -2.43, 5.18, 6.03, 5.65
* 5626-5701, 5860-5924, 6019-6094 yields -4.26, 5.19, 6.01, 5.66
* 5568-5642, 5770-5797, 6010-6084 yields 0.11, 5.29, 6.03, 5.59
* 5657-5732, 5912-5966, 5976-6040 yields -2.88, 5.04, 6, 5.79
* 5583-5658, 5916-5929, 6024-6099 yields -1.39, 5.34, 6.03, 5.81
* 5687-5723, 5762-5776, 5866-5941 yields -0.65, 5.02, 6.01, 5.34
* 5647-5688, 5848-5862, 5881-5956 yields -0.62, 5.12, 5.96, 5.75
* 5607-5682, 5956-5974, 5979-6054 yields 0.09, 5.24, 6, 5.89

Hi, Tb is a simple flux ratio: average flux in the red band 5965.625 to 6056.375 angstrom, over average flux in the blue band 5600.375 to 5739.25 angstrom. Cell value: 1.2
